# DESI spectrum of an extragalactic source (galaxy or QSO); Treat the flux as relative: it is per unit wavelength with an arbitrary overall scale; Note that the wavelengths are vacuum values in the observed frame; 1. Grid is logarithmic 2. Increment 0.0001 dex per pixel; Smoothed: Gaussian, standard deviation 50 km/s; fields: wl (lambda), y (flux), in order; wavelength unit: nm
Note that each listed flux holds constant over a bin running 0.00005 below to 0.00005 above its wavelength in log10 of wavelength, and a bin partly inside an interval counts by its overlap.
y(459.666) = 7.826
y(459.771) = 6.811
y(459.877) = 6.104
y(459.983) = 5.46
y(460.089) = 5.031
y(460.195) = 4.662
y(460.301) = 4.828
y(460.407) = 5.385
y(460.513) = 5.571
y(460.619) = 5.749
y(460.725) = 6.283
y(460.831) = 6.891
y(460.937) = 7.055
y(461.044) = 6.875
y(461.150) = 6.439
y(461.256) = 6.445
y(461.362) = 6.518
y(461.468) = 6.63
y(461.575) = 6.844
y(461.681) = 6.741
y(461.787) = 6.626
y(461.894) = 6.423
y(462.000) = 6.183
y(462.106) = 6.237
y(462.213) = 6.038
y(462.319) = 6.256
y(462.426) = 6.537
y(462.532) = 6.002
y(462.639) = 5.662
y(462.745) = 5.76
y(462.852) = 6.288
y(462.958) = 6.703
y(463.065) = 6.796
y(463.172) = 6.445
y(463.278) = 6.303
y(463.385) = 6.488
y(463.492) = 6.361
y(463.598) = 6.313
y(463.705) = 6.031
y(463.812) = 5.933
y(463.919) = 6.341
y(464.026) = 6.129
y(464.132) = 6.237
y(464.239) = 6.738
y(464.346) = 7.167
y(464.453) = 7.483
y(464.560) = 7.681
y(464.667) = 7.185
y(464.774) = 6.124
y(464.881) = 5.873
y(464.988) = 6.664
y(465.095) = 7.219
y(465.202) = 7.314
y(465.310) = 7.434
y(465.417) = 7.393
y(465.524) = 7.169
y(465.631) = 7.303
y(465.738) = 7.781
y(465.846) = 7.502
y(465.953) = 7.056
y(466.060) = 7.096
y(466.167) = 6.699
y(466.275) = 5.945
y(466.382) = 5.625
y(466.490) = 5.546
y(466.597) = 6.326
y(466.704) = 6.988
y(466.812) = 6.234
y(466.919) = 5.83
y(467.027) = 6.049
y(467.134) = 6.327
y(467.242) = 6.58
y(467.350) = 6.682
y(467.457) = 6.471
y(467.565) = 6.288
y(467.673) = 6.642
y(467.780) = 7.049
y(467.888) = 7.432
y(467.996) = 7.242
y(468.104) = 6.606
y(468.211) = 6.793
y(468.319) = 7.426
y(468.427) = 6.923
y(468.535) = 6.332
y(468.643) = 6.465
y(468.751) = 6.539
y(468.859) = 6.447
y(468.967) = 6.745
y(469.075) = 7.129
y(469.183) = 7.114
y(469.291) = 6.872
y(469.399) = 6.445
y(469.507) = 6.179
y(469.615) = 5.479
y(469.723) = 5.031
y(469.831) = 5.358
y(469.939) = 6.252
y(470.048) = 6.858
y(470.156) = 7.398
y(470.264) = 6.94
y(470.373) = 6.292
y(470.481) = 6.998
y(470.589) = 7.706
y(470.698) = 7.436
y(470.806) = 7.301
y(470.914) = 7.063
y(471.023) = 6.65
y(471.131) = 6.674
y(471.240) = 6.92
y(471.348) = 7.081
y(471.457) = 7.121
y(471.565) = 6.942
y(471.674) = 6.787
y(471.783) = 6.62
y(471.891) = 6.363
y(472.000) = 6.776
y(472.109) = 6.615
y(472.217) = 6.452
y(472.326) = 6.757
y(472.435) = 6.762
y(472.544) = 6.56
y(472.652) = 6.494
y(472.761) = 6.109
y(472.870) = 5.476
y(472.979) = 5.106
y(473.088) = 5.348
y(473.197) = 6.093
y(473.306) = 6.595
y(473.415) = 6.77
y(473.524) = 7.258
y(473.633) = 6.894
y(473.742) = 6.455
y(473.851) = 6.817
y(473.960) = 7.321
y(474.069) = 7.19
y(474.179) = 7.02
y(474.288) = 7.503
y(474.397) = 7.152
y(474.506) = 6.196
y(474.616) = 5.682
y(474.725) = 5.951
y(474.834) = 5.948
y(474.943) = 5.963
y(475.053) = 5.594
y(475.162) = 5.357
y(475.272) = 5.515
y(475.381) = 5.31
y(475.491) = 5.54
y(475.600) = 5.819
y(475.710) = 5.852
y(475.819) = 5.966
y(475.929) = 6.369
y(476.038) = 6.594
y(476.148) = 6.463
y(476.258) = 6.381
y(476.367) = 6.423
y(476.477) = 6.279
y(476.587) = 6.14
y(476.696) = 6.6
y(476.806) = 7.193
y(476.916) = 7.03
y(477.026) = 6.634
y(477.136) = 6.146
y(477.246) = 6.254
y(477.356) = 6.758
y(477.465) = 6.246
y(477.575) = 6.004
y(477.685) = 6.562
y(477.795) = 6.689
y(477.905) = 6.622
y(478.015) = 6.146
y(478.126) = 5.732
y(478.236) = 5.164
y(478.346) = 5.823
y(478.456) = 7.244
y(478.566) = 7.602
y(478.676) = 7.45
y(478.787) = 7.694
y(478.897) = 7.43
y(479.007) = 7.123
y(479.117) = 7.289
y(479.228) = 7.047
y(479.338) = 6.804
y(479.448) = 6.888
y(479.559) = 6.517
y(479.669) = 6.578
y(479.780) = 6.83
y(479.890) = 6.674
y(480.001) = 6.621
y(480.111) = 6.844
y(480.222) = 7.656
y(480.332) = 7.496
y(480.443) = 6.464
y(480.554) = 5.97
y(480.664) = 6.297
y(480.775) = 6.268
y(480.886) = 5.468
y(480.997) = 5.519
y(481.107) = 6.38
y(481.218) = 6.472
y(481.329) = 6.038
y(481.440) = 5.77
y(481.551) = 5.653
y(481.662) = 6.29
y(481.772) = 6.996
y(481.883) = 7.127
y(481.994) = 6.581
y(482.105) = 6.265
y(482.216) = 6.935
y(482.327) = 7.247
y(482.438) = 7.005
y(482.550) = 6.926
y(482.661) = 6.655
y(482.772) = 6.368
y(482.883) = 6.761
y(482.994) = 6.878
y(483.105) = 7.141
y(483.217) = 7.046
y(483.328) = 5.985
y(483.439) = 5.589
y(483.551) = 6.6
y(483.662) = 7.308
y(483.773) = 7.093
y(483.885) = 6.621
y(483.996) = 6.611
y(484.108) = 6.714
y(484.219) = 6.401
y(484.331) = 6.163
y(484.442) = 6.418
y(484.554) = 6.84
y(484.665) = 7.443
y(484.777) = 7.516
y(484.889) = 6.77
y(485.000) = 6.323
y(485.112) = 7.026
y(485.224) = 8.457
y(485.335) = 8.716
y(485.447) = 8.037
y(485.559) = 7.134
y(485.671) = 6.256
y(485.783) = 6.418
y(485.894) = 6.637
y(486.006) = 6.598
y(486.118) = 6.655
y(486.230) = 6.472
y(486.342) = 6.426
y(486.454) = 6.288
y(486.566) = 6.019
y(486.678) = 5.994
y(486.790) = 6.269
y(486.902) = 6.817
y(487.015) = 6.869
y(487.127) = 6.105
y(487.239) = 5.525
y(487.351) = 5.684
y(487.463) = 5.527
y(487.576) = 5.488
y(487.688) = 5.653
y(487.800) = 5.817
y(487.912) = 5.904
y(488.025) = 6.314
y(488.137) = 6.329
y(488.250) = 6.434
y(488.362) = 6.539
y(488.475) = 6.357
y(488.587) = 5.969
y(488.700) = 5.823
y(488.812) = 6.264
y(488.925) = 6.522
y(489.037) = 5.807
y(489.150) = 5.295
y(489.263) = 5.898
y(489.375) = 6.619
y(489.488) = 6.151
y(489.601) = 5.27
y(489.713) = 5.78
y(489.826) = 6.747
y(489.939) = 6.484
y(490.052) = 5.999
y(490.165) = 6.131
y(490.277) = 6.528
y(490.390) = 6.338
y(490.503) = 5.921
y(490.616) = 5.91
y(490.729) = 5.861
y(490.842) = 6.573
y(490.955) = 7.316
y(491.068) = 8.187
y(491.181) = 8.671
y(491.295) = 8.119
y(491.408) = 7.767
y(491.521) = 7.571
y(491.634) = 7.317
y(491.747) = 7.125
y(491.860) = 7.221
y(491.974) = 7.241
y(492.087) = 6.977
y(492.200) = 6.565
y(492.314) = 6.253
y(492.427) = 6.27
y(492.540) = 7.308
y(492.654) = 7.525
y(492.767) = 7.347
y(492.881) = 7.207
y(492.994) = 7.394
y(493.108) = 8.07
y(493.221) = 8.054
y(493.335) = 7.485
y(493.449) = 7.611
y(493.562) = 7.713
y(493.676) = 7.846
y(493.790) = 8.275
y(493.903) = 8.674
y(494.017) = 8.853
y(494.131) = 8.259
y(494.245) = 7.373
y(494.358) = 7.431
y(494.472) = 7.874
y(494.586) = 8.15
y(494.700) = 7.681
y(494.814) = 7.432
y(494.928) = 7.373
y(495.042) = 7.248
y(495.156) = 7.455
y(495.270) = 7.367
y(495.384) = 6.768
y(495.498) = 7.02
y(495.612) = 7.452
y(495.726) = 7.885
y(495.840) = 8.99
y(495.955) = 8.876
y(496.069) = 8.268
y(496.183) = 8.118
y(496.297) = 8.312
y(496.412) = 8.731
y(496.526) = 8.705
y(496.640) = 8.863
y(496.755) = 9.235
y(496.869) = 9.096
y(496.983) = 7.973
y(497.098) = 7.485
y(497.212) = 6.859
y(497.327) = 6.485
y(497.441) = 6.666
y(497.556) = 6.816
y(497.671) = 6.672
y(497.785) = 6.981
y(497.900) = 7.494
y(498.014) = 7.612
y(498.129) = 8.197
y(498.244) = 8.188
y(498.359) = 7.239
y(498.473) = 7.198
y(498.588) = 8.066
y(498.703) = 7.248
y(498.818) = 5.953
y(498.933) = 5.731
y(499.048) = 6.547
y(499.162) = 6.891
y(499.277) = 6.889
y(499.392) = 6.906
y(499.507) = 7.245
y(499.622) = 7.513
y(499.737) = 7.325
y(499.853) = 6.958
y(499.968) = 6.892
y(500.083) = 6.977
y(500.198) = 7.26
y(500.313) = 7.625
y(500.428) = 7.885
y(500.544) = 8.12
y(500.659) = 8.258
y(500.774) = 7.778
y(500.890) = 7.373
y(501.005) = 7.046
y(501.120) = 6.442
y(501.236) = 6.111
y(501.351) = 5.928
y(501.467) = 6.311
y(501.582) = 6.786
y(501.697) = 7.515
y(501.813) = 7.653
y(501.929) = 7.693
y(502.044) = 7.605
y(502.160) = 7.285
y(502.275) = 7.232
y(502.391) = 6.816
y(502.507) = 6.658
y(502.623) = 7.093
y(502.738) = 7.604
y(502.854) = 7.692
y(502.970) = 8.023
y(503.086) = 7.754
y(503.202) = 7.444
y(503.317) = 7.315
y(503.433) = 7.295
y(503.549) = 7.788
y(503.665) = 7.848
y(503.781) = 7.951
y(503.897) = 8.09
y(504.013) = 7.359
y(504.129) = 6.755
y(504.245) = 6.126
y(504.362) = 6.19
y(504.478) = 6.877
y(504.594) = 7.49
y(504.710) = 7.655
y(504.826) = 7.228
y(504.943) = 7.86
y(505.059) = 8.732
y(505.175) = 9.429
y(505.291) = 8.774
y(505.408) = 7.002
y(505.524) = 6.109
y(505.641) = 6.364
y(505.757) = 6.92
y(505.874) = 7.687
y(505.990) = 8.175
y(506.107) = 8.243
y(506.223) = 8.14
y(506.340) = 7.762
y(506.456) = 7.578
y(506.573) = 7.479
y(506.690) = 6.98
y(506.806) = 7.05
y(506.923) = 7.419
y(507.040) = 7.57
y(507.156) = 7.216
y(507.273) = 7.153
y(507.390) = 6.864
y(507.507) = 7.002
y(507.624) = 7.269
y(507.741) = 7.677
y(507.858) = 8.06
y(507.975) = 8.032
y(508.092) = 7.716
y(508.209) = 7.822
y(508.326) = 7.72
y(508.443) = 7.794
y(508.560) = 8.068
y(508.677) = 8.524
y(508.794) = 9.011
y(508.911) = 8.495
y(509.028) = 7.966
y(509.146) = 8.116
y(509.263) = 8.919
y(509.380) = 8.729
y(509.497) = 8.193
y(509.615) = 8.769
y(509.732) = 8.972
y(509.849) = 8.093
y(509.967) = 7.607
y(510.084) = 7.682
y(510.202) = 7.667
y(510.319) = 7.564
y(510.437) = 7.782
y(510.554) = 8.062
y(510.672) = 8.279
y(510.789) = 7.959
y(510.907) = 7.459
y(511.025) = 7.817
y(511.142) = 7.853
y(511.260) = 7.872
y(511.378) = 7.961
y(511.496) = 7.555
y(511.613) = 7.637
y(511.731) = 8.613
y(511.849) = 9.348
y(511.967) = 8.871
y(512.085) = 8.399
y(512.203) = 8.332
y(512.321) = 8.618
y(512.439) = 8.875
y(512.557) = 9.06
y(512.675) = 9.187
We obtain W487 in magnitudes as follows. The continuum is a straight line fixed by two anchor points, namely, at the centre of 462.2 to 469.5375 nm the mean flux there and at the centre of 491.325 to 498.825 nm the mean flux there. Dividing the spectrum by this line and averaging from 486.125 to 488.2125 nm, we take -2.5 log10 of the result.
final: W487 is 0.20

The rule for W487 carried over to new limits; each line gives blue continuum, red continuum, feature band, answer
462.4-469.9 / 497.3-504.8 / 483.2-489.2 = 0.07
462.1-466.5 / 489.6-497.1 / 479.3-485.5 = 0.07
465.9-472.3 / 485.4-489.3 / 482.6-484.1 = -0.06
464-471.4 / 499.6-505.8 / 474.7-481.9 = 0.08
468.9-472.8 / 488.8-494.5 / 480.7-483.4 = 0.06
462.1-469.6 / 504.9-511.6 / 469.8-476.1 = 0.05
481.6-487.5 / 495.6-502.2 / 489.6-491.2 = 0.08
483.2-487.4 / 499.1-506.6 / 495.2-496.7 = -0.14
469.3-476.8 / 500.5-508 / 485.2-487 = 0.01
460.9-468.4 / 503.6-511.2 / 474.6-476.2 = 0.17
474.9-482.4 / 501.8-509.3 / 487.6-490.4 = 0.13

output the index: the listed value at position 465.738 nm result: 7.781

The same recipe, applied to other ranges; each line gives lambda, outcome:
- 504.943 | 7.86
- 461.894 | 6.423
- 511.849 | 9.348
